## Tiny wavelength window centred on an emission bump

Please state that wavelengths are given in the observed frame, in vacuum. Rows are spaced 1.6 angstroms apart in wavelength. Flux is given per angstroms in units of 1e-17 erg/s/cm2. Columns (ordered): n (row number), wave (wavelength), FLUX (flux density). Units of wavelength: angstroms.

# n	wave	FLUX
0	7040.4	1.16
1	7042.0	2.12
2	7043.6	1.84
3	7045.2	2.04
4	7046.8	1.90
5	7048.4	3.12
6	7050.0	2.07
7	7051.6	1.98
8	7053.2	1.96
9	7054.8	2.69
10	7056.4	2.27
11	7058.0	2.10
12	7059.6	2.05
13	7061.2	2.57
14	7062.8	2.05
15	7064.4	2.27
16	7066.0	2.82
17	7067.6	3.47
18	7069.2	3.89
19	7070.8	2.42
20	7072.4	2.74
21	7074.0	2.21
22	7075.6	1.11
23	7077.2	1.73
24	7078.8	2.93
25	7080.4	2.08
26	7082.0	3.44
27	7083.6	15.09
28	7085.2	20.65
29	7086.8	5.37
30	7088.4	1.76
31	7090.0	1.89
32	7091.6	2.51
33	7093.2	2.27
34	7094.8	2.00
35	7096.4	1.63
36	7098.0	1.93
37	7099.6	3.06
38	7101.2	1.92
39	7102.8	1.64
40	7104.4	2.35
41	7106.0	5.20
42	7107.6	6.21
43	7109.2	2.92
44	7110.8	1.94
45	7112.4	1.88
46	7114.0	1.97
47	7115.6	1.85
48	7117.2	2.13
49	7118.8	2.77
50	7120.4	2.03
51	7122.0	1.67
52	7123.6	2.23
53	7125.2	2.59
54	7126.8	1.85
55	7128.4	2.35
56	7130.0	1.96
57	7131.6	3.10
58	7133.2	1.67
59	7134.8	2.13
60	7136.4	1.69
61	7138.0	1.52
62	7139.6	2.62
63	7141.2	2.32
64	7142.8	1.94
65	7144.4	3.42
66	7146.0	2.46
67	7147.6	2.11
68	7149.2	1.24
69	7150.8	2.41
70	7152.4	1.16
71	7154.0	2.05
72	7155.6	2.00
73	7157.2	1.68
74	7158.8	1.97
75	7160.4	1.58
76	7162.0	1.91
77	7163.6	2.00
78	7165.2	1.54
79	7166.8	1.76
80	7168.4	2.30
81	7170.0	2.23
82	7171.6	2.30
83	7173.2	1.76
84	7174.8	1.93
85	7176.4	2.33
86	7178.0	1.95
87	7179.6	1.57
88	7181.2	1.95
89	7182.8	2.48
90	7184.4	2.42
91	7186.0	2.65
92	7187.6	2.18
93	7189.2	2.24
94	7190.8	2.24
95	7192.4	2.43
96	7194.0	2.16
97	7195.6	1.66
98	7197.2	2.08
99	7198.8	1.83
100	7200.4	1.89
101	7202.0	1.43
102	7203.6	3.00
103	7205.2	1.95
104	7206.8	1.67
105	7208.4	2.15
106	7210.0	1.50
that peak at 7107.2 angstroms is [N II]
